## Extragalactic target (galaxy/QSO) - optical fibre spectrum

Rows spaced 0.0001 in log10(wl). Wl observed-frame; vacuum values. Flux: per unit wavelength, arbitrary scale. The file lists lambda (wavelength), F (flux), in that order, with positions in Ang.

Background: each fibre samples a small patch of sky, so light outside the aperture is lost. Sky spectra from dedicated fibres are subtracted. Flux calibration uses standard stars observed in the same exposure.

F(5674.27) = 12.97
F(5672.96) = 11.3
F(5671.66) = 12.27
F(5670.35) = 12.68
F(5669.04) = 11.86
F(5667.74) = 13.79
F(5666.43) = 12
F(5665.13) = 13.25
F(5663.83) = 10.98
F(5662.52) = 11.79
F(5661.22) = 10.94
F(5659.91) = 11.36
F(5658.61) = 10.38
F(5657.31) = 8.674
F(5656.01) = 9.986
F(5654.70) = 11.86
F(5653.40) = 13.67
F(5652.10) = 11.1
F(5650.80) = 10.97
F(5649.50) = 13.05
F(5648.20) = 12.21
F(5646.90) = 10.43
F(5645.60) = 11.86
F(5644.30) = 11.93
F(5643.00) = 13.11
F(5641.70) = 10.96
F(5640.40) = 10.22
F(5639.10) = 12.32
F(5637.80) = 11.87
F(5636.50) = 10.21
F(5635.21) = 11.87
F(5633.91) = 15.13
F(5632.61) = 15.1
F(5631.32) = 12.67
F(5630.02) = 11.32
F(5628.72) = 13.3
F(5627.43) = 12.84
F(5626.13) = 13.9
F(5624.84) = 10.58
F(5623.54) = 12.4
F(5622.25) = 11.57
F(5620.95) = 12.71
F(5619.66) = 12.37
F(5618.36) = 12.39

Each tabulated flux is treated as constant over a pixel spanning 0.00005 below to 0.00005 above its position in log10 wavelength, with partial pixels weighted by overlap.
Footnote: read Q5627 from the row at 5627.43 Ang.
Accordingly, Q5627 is 12.84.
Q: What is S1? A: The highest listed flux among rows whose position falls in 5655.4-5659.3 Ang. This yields 10.38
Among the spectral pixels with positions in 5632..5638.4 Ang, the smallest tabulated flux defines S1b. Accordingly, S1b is 10.21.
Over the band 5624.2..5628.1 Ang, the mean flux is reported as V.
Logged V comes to 12.5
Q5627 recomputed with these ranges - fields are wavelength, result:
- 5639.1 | 12.32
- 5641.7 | 10.96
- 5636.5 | 10.21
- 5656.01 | 9.986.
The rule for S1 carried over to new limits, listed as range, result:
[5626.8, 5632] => 13.3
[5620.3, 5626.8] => 13.9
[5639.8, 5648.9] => 13.11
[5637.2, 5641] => 12.32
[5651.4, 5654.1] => 13.67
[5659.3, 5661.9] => 11.36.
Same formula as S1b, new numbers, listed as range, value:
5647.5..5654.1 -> 10.97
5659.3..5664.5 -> 10.94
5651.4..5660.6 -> 8.674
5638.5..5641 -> 10.22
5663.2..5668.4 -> 10.98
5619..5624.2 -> 11.57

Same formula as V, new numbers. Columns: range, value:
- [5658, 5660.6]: 10.9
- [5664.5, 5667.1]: 12.6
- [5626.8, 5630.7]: 12.5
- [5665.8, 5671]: 12.6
